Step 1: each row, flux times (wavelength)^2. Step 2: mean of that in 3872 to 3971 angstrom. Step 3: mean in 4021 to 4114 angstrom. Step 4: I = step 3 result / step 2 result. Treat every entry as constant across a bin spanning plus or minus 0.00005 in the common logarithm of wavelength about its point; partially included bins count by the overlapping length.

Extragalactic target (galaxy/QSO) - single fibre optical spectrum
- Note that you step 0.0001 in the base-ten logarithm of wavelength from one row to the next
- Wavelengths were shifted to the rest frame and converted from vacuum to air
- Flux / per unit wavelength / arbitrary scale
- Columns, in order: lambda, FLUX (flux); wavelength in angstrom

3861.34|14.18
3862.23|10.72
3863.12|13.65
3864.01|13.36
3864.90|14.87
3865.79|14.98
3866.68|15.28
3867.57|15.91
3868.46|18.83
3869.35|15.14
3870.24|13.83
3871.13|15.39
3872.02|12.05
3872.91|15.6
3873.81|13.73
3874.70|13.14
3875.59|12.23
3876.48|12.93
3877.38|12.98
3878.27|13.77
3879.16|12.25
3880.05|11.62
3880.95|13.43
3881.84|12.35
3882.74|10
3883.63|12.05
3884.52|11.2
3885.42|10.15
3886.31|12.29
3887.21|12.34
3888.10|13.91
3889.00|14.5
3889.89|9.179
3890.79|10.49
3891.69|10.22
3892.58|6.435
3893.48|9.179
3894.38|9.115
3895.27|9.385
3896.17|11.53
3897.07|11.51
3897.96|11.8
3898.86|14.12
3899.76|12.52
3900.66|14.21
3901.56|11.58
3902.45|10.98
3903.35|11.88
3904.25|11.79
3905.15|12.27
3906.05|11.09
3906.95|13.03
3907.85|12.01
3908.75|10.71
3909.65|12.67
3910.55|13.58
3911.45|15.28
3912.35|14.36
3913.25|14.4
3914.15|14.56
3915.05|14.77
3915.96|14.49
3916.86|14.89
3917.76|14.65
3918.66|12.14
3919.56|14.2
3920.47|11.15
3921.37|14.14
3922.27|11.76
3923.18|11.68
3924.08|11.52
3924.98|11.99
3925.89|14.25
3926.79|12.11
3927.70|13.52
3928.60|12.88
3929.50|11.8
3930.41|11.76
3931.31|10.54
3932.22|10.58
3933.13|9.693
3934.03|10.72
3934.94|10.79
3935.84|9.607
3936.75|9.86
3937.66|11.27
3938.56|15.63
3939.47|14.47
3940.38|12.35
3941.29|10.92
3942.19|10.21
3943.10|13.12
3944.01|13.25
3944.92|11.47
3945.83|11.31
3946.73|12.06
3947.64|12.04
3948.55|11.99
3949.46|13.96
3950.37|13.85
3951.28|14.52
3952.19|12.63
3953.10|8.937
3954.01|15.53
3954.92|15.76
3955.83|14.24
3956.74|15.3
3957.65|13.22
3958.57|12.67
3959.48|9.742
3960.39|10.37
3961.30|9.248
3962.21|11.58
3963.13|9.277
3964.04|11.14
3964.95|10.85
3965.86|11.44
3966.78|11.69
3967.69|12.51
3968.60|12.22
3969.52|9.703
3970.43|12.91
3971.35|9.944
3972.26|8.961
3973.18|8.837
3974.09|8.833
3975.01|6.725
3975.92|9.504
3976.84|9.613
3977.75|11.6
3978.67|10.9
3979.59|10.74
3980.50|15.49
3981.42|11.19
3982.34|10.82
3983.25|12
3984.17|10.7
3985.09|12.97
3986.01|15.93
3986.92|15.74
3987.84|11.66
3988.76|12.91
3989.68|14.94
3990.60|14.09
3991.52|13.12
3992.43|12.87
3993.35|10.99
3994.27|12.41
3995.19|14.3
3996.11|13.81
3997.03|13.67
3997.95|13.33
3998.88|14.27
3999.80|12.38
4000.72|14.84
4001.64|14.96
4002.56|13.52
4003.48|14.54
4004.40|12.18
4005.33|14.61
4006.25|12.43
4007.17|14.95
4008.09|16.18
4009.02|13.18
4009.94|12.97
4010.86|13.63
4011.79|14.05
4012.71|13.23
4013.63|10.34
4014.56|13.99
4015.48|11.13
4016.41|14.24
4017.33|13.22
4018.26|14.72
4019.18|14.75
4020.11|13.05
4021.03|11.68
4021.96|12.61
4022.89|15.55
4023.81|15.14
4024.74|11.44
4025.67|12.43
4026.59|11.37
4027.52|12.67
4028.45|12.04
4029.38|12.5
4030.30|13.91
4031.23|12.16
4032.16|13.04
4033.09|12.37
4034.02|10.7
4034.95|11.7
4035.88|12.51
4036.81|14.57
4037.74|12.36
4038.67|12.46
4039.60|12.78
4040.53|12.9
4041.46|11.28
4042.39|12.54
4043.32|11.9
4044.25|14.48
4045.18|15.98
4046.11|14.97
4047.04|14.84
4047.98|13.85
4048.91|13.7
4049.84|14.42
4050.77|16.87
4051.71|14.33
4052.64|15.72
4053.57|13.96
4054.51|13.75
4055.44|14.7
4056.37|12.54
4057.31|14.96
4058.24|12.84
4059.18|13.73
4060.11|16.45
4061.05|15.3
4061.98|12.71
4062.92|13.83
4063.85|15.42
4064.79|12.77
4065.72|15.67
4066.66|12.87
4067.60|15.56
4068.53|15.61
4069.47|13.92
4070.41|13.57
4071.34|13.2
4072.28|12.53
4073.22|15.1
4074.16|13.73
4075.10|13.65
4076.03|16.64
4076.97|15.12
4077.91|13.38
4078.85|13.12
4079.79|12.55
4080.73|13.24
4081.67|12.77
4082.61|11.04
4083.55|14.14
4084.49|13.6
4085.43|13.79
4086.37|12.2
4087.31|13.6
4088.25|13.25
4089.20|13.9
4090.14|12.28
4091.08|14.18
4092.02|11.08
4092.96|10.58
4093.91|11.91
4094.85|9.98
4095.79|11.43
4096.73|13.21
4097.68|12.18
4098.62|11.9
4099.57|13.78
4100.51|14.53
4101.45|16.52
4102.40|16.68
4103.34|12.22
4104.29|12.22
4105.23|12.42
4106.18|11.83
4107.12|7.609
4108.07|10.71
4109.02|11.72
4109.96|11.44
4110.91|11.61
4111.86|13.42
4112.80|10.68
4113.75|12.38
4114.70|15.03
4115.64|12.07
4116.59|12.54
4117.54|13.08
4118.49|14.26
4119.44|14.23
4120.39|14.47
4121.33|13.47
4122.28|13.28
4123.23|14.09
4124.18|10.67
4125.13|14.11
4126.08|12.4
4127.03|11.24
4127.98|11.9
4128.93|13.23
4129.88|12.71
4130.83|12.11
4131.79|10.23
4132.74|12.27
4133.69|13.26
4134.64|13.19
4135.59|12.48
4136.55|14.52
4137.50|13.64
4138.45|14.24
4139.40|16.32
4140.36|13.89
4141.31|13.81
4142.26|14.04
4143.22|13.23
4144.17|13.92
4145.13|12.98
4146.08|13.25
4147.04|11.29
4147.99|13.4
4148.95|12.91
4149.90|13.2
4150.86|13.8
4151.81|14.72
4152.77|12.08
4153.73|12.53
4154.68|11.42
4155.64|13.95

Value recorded 1.17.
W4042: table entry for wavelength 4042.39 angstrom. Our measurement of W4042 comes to 12.54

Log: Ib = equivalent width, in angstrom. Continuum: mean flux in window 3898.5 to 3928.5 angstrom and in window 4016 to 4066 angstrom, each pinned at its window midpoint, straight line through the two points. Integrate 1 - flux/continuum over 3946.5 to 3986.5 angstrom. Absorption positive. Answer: 4.6 angstrom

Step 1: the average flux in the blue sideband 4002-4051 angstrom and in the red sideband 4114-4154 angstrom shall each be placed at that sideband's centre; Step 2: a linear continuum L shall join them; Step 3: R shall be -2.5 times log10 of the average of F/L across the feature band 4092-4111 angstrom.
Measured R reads 0.09 mag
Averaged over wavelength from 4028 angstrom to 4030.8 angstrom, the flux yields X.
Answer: 12.8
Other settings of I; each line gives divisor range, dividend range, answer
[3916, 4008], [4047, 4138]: 1.15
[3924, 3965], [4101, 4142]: 1.17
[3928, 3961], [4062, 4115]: 1.15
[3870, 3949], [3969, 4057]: 1.11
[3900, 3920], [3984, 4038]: 1.06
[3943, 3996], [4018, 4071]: 1.18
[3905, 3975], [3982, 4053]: 1.14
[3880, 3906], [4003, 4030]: 1.24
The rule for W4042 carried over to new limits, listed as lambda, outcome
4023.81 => 15.14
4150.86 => 13.8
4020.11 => 13.05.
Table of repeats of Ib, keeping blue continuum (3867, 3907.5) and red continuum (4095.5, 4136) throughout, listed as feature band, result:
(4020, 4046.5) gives -0.66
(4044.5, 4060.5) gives -2.52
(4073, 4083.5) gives -0.86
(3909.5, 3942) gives -0.63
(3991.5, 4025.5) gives -2.60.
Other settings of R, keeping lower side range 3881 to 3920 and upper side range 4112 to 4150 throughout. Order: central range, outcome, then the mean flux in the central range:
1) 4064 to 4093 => -0.055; 13.6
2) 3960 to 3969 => 0.131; 11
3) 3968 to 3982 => 0.189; 10.5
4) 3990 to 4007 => -0.076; 13.5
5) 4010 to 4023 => -0.048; 13.2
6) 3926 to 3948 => 0.050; 11.8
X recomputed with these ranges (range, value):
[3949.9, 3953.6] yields 12.5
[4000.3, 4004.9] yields 14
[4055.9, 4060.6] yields 14.1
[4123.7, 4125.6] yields 12.4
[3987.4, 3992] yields 13.4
